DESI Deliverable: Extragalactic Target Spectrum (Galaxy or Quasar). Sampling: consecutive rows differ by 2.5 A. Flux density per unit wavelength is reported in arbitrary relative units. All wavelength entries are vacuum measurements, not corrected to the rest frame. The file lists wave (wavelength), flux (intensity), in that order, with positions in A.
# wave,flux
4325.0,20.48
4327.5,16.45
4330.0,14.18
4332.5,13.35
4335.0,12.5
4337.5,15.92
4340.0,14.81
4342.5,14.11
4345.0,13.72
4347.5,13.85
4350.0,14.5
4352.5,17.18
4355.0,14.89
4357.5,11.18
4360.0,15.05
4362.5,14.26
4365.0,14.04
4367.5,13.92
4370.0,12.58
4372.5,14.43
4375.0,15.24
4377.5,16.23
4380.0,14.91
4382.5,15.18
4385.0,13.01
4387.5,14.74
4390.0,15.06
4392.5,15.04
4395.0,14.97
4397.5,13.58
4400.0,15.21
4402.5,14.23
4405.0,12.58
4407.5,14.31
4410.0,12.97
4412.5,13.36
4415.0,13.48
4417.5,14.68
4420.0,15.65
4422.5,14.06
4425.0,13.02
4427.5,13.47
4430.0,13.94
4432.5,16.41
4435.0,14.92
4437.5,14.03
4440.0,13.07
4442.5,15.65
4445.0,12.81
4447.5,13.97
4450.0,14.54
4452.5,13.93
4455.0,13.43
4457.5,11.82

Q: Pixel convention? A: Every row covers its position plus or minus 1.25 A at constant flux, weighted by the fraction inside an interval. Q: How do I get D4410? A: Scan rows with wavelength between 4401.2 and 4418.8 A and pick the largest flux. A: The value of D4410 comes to 14.68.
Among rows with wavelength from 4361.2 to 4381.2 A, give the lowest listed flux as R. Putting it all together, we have 12.58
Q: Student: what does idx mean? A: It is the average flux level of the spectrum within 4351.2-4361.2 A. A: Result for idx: 14.6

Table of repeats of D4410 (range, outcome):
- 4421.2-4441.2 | 16.41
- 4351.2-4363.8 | 17.18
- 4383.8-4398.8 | 15.06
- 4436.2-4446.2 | 15.65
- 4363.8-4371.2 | 14.04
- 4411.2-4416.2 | 13.48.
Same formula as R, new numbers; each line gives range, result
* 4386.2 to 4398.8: 13.58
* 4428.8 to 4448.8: 12.81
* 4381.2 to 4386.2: 13.01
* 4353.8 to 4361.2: 11.18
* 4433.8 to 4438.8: 14.03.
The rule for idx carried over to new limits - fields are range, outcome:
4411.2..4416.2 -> 13.4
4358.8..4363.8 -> 14.6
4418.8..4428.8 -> 14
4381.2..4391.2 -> 14.5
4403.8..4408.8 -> 13.4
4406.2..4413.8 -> 13.5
